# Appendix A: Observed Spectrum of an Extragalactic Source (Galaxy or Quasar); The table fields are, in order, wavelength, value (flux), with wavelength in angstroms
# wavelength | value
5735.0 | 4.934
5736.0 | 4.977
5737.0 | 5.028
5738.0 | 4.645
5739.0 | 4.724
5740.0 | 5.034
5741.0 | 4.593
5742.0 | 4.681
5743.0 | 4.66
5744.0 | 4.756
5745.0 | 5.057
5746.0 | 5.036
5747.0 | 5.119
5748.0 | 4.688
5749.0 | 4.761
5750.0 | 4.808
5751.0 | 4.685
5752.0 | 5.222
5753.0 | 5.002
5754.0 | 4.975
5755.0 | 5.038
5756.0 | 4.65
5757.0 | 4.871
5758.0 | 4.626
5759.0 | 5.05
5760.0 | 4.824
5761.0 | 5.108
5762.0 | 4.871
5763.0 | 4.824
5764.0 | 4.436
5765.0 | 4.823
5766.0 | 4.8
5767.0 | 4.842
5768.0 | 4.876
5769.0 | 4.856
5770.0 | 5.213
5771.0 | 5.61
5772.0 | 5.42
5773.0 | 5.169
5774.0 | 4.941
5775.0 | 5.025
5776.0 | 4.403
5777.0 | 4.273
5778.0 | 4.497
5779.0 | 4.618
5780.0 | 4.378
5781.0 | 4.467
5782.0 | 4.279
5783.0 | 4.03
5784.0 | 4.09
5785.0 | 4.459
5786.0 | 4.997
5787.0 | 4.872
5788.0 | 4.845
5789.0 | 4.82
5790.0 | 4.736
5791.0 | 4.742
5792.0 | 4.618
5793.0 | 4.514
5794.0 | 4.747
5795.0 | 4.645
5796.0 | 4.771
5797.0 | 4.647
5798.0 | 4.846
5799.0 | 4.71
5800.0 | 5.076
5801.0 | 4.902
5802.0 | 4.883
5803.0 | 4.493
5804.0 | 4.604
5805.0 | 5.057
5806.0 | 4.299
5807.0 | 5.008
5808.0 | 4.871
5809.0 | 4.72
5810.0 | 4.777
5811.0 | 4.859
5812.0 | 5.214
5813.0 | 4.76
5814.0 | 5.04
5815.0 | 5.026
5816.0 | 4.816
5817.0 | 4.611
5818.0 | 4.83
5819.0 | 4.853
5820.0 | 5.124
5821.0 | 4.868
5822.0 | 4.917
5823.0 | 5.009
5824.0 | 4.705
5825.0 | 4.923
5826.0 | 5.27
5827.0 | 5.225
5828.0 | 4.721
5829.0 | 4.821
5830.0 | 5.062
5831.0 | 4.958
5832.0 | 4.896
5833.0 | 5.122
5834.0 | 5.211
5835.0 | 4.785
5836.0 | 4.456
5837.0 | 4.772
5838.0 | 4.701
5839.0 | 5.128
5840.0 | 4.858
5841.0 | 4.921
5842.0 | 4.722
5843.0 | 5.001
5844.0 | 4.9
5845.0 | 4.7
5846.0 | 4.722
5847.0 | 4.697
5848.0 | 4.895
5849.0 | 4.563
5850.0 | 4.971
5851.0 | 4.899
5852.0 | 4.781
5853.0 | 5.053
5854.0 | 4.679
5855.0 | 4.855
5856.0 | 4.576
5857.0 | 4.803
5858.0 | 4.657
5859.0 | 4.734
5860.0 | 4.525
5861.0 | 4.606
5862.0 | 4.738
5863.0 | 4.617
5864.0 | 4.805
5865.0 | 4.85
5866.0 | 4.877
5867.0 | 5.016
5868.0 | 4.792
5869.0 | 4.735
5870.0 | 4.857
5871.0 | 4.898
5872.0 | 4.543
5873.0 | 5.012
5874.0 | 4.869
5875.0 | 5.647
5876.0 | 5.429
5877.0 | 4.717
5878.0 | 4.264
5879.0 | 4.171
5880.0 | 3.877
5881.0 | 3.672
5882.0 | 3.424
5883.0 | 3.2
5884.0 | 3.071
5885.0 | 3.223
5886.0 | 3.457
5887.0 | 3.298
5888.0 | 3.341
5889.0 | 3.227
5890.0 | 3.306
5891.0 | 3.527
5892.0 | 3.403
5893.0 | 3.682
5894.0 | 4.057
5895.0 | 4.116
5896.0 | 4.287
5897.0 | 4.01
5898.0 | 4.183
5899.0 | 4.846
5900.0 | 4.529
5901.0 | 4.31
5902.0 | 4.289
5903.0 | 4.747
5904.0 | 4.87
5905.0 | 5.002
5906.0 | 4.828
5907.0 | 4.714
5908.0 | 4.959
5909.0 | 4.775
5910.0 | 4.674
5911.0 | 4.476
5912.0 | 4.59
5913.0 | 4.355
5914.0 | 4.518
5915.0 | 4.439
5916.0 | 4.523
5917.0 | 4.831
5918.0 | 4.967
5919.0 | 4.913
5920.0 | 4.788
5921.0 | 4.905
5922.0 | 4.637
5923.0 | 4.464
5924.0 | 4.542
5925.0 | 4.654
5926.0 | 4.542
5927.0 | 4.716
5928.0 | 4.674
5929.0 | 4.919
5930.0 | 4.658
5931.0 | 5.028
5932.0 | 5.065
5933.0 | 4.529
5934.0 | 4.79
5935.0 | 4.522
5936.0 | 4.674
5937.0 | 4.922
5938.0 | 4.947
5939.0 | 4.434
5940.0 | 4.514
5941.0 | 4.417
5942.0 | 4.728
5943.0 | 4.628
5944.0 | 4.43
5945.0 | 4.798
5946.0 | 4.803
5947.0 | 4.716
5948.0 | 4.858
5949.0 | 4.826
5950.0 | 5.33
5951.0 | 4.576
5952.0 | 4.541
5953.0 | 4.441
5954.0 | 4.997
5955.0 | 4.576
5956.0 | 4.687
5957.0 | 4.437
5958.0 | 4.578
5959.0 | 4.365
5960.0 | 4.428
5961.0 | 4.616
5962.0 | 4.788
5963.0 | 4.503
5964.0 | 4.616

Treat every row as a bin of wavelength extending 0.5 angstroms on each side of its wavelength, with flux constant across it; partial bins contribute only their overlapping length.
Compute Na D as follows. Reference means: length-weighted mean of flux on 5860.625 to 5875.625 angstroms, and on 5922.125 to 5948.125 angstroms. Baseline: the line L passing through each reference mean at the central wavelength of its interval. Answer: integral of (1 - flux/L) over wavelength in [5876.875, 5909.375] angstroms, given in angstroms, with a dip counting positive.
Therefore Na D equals 5.2 angstroms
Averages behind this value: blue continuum 4.86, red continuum 4.69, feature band 4.03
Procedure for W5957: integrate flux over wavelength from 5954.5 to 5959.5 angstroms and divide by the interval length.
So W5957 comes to 4.53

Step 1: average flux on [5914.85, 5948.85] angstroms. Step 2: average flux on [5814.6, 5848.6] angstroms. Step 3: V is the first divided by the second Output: 1.0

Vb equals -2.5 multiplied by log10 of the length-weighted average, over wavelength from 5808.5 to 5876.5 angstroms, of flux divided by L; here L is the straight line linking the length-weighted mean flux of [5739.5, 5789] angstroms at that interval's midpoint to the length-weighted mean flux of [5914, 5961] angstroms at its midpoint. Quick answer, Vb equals -0.03 mag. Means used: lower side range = 4.8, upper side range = 4.69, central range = 4.87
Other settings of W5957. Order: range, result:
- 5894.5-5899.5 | 4.29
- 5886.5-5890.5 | 3.29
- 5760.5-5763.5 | 4.93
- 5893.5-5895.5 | 4.09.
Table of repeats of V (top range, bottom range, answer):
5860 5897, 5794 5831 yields 0.87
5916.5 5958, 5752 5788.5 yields 0.99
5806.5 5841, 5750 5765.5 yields 1.01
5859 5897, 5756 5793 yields 0.89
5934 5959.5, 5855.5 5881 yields 0.99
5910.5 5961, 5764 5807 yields 0.99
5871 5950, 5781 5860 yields 0.93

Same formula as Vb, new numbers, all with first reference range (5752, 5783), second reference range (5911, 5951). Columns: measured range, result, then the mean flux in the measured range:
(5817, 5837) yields -0.03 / 4.92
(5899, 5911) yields 0.01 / 4.7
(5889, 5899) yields 0.22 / 3.86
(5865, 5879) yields -0.03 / 4.87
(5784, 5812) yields 0.01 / 4.76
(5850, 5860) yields 0.00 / 4.78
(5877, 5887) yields 0.29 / 3.64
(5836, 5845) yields -0.02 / 4.84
